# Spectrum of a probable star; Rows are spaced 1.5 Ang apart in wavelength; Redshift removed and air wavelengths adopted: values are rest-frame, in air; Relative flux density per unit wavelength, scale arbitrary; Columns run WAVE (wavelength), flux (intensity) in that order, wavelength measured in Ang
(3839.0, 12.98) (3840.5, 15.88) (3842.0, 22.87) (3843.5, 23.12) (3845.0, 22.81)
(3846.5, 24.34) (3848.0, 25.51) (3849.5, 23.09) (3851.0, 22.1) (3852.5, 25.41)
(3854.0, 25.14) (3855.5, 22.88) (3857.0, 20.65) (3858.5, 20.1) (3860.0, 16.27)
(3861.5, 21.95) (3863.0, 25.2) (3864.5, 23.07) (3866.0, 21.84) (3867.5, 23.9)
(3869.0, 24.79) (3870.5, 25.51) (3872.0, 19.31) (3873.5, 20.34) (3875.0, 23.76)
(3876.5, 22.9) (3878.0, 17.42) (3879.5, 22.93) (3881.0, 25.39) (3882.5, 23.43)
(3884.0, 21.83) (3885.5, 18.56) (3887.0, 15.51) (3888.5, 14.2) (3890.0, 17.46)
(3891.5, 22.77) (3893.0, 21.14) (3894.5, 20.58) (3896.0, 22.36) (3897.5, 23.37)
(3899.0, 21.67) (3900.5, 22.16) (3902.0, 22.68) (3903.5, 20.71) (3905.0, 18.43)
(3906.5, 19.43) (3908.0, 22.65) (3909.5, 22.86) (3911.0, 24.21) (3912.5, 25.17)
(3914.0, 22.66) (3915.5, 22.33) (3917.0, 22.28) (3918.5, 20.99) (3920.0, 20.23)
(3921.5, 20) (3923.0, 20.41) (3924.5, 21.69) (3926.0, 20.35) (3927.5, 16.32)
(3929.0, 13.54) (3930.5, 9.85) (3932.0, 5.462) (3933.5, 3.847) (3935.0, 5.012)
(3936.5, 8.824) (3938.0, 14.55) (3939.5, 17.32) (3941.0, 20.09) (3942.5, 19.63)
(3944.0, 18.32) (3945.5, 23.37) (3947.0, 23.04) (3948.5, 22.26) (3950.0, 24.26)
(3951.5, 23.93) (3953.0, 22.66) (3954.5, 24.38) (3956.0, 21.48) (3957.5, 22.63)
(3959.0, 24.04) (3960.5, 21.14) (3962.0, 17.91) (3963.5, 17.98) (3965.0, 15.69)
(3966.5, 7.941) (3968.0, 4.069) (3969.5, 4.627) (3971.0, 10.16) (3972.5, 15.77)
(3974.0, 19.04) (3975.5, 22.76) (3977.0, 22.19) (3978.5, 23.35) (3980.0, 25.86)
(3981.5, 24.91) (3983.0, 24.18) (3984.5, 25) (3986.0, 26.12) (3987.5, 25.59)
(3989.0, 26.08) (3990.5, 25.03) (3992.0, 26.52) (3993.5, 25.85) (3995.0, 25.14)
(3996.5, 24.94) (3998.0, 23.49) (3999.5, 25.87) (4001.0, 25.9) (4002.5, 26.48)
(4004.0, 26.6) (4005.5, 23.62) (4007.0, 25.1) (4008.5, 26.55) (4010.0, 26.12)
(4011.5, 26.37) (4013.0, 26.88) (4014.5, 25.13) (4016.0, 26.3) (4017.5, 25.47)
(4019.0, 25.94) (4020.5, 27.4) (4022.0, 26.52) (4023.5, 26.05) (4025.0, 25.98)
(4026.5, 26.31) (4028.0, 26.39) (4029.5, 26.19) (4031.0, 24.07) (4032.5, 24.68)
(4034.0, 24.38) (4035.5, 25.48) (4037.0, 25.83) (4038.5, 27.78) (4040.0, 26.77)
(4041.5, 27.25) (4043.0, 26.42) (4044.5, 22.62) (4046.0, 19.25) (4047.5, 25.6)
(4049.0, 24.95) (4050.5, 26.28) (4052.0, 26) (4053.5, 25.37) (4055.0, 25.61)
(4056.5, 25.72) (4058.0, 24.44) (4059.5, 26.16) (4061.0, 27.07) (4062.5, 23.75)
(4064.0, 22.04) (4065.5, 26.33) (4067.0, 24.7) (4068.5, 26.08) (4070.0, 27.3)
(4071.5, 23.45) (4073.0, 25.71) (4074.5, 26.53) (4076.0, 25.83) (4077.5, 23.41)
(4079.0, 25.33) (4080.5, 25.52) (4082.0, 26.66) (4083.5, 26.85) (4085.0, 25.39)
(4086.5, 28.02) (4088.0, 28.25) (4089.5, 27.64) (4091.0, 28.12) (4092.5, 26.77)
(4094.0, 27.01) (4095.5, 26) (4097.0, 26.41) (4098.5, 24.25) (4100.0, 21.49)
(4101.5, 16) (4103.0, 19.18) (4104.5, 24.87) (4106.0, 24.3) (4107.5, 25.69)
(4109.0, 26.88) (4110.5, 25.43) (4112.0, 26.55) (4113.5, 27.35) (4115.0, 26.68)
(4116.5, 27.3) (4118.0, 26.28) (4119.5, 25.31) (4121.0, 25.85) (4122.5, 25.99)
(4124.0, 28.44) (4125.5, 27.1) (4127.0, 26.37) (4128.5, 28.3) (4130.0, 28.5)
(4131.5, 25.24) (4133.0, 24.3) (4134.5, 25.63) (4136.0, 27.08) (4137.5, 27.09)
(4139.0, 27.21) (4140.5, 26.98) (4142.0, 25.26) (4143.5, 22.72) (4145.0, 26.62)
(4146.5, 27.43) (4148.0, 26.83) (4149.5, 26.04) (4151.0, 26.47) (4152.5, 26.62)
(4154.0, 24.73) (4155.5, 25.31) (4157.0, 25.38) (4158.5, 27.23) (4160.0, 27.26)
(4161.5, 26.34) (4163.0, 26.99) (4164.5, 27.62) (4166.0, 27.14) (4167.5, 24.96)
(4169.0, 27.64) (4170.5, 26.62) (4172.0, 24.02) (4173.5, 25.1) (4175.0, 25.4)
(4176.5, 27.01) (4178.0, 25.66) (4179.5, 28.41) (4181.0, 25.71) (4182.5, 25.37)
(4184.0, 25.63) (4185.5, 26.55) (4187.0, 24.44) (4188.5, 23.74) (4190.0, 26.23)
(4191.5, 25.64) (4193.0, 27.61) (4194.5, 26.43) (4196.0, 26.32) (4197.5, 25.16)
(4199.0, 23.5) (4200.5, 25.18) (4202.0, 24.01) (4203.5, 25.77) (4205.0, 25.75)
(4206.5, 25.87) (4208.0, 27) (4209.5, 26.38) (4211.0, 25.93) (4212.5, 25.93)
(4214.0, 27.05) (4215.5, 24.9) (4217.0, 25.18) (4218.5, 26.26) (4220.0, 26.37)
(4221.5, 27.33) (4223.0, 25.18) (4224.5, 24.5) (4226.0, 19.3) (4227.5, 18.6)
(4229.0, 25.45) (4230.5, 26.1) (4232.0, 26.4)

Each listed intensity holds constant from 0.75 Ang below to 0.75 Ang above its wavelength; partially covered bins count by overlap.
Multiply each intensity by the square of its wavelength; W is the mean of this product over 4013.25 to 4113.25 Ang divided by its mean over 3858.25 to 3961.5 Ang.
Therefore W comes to 1.36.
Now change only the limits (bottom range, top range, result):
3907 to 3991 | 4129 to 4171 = 1.51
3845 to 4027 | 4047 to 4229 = 1.33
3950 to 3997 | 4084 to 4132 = 1.32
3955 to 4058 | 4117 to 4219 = 1.20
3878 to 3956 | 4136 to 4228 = 1.50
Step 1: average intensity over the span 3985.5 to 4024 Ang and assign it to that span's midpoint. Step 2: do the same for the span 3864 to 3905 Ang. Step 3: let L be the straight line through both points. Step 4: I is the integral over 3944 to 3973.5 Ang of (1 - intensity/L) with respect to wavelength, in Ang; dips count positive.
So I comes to 7.1 Ang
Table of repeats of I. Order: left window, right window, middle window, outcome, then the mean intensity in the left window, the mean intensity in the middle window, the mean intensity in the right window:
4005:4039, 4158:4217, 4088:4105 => 0.92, 25.9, 24.5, 26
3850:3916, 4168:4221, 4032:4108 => -3.25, 21.8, 25.2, 25.8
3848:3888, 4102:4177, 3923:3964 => 9.27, 22.1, 18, 26.1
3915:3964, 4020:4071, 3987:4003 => -2.45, 18.5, 25.5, 25.5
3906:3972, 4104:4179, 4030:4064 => -4.27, 17.9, 25.2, 26.3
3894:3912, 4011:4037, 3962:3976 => 6.31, 21.8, 13.2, 25.8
